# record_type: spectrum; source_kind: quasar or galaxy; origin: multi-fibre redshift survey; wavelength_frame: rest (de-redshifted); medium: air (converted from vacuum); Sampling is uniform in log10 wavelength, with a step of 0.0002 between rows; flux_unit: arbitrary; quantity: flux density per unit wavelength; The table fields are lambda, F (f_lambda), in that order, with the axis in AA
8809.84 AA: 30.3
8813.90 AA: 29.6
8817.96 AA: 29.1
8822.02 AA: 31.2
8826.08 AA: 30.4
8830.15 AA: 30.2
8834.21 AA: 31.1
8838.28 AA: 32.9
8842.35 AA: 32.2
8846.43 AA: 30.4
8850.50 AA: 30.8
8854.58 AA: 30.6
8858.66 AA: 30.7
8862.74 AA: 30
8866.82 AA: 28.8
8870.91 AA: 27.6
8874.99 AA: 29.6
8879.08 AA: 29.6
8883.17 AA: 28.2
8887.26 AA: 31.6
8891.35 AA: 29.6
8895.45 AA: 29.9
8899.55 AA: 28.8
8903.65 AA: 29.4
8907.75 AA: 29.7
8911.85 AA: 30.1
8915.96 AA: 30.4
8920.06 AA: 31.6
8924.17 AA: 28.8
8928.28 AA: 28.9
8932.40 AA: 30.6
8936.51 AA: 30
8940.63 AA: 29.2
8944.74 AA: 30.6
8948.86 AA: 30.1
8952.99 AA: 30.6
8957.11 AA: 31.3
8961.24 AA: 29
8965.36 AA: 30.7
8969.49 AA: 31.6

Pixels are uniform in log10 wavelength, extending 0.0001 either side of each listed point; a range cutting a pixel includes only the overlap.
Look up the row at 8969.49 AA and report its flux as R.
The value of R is 31.6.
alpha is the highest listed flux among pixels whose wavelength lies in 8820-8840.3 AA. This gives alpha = 32.9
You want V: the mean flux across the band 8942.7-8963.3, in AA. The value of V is 30.3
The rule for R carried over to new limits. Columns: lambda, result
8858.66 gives 30.7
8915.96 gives 30.4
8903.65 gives 29.4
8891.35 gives 29.6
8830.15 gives 30.2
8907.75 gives 29.7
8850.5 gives 30.8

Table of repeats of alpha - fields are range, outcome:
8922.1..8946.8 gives 30.6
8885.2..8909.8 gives 31.6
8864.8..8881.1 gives 29.6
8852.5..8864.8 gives 30.7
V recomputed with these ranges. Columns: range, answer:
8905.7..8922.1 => 30.5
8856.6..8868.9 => 29.8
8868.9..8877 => 28.6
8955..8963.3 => 30.2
